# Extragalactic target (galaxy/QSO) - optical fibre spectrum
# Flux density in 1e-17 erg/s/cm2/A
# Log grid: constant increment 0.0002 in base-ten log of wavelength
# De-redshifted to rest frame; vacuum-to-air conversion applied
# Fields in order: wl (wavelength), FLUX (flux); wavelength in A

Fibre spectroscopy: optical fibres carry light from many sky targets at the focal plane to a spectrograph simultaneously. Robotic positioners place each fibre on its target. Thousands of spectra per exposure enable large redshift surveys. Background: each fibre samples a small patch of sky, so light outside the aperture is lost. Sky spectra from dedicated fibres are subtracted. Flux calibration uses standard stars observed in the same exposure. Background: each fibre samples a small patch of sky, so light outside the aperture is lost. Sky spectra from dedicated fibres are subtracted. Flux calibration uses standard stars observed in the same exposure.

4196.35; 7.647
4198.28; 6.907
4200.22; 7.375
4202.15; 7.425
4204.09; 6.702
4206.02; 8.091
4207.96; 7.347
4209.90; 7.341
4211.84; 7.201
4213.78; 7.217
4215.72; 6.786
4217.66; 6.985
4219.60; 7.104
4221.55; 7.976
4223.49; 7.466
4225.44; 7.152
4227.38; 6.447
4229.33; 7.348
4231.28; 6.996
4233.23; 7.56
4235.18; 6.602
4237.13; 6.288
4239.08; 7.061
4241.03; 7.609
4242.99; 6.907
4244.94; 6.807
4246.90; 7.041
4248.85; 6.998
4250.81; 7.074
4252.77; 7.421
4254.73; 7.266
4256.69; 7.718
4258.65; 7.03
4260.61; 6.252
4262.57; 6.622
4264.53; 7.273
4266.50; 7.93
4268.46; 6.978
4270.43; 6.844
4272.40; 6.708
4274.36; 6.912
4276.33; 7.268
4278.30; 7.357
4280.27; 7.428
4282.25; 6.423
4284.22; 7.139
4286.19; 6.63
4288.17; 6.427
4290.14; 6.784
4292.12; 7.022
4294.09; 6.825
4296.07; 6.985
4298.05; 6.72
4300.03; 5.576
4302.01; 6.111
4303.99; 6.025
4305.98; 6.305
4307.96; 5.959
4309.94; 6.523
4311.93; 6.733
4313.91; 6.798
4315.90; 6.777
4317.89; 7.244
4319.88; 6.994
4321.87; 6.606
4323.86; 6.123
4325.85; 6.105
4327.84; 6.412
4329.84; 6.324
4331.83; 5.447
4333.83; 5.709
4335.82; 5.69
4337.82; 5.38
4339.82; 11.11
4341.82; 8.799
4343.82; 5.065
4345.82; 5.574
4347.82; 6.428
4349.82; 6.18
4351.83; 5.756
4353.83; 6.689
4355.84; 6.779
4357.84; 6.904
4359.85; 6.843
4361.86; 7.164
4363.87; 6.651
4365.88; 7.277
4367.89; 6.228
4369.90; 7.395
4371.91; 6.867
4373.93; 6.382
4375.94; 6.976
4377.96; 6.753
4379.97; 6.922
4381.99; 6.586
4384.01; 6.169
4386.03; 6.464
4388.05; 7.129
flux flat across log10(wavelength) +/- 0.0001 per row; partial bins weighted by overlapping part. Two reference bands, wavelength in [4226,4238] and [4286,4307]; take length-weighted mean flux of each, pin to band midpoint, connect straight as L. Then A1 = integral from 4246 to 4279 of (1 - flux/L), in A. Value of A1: -2.0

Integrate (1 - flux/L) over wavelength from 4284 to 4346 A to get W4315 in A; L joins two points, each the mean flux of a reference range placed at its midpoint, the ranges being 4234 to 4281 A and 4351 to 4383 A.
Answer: 3.05 A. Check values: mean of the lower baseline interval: 7.06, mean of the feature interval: 6.57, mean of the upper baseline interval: 6.77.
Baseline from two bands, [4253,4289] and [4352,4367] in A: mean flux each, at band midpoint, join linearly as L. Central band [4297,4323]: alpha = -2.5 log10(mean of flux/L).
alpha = 0.07 mag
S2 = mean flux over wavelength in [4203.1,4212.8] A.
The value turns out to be 7.33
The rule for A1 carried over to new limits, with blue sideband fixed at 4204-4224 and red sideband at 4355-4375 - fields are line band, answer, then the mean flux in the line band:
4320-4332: 1.2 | 6.28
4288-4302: 0.9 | 6.6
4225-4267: 1.0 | 7.05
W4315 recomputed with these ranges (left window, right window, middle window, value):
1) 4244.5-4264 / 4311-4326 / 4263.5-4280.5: -0.6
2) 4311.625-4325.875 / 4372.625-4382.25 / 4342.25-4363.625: 1.0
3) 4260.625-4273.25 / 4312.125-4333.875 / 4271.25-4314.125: 0.6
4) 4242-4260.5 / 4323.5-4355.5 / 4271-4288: -0.2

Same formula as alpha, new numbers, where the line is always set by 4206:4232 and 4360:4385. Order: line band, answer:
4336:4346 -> -0.049 mag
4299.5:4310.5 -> 0.147 mag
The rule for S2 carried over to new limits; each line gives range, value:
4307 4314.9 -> 6.51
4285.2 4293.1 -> 6.72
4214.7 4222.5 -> 7.21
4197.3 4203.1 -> 7.24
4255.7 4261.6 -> 7.01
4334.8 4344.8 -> 7.21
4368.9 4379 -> 6.88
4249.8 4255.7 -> 7.25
